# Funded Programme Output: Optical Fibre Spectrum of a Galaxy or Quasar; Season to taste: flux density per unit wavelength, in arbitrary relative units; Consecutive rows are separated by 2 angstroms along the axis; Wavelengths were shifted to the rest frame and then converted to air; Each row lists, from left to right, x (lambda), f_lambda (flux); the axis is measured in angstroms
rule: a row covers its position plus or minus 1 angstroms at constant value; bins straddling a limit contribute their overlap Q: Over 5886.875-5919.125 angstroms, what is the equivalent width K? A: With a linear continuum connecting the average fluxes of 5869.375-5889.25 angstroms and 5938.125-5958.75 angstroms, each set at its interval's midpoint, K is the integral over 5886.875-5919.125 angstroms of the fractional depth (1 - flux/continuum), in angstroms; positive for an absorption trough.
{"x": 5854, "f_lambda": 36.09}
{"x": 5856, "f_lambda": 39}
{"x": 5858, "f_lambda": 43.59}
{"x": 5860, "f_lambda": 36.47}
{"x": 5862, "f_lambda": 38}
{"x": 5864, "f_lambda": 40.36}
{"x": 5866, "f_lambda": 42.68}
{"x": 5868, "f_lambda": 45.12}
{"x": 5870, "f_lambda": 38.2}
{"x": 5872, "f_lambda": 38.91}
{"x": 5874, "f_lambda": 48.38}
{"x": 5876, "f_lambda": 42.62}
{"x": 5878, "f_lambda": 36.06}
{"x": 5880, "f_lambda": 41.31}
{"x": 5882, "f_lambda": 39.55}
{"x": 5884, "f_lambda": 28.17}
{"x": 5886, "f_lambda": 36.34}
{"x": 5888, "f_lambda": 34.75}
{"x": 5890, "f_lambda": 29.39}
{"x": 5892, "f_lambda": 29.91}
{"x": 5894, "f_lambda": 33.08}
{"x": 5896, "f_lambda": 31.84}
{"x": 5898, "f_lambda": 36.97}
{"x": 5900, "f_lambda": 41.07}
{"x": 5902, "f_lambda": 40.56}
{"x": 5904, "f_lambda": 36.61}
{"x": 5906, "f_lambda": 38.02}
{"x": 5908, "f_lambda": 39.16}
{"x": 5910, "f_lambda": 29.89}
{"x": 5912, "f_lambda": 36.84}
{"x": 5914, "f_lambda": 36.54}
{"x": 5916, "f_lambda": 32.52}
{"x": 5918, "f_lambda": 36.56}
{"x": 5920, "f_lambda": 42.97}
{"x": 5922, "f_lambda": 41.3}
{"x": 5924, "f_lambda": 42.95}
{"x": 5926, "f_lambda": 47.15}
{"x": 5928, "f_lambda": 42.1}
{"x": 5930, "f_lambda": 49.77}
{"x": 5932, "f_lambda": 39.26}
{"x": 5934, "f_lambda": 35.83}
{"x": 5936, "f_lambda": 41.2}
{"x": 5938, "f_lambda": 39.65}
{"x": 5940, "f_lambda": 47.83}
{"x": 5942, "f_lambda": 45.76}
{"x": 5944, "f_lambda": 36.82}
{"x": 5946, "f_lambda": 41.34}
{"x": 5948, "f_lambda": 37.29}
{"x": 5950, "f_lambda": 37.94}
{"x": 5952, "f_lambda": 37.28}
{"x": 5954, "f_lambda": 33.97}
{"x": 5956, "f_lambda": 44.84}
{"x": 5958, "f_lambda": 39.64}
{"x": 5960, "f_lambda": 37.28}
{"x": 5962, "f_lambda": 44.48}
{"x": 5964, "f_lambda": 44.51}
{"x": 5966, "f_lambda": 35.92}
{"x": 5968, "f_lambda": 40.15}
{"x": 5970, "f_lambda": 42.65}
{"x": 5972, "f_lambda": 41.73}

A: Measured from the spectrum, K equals 3.1 angstroms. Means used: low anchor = 38.3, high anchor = 40.3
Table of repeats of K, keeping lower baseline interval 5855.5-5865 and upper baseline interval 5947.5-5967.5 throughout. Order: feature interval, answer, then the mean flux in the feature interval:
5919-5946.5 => -2.1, 42.4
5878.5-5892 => 1.7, 34.6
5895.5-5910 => 0.8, 37.4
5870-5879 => -0.4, 41.1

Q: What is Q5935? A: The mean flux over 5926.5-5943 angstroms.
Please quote 42.8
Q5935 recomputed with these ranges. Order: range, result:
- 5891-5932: 38.3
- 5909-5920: 35.2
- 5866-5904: 37.5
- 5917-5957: 41.1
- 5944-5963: 39.2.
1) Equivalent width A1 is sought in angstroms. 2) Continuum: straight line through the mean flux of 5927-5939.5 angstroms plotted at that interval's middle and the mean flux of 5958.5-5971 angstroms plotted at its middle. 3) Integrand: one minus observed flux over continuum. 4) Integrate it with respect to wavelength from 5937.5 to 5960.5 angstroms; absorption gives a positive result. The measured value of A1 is 0.6 angstroms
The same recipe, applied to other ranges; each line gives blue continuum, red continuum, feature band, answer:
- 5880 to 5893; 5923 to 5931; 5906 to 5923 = 2.0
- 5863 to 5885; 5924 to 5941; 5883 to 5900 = 3.3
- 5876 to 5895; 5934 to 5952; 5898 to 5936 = -1.5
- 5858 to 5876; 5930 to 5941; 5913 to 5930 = 0.3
